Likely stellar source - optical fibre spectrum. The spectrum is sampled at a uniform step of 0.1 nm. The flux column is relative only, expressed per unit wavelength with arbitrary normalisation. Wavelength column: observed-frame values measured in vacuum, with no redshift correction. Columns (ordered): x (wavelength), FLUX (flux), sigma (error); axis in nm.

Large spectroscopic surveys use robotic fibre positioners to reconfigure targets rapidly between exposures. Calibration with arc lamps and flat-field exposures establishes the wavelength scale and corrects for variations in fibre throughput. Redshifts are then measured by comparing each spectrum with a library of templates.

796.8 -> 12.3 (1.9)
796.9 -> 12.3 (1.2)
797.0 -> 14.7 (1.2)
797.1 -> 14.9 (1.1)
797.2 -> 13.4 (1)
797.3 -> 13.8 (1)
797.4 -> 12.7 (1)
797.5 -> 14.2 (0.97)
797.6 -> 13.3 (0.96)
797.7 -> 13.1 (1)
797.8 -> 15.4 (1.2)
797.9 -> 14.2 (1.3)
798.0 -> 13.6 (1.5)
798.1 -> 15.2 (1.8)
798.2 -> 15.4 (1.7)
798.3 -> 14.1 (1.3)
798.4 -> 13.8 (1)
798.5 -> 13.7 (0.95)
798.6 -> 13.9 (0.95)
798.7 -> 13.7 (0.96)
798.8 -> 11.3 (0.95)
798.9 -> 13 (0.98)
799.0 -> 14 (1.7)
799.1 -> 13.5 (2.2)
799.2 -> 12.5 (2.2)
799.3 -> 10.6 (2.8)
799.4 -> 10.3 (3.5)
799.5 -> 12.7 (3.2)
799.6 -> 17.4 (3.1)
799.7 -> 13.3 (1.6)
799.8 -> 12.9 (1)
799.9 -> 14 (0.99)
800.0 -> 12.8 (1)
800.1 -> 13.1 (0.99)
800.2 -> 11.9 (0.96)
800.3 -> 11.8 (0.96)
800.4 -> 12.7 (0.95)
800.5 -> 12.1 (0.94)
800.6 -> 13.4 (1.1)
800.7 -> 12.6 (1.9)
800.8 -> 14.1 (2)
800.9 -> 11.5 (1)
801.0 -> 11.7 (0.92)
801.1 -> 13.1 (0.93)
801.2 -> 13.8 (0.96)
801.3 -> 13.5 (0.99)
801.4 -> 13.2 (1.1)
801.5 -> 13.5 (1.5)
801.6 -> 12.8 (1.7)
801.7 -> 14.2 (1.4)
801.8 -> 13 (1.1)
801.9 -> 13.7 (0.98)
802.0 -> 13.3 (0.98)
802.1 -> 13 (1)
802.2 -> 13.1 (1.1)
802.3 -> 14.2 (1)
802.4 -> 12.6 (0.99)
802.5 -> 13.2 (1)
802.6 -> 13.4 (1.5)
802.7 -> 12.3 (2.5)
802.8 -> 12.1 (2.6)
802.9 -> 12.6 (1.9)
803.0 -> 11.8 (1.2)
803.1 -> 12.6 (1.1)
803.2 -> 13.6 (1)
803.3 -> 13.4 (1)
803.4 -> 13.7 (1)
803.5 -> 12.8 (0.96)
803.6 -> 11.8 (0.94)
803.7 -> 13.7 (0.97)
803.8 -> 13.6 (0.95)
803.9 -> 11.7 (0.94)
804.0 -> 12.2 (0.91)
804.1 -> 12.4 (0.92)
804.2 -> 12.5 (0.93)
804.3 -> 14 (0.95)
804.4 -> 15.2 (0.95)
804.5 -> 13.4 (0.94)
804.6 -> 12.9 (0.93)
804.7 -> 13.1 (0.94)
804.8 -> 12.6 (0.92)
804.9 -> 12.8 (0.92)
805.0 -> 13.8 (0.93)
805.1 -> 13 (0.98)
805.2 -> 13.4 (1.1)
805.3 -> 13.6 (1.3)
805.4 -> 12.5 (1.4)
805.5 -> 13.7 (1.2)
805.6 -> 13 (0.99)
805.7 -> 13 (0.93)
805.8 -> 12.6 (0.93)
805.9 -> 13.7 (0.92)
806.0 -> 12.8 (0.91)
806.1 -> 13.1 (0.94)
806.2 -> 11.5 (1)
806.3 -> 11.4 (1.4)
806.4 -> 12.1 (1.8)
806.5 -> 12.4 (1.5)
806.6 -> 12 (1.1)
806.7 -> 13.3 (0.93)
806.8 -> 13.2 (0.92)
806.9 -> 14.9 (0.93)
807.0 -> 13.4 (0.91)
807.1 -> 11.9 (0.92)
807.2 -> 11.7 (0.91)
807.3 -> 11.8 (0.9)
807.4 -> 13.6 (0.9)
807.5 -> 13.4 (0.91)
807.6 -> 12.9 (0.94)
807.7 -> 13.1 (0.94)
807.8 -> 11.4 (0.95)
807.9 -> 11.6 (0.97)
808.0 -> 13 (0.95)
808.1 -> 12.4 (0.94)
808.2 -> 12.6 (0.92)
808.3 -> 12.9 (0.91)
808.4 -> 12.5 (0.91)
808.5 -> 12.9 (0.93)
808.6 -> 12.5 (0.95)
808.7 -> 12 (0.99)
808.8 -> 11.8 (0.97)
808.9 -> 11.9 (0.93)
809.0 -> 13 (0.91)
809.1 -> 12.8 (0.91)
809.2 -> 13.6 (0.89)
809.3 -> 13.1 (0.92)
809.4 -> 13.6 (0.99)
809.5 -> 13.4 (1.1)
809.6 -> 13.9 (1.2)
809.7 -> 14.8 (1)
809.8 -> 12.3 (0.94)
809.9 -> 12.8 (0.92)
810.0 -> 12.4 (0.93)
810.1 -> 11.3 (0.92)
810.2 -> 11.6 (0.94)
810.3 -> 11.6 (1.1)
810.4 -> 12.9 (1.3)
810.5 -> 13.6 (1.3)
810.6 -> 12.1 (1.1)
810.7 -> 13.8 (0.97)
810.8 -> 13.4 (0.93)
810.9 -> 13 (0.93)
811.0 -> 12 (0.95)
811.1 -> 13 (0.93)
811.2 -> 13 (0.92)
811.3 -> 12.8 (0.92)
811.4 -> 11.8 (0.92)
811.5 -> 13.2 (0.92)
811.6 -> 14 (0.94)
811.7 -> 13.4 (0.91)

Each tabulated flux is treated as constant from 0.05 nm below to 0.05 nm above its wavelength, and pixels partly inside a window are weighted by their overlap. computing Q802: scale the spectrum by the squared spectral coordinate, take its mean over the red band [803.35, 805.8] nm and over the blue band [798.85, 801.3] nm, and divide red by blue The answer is 1.03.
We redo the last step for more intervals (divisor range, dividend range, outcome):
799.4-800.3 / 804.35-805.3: 1.02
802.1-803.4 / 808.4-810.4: 1.00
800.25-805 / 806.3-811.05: 0.99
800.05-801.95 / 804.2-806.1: 1.04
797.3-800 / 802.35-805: 0.97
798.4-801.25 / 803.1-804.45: 1.02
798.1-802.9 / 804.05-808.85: 0.99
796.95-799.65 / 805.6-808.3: 0.95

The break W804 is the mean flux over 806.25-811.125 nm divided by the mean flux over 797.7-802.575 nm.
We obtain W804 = 0.96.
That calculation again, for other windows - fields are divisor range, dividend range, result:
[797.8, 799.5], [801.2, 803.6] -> 0.98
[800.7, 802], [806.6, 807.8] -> 0.98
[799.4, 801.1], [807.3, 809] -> 0.97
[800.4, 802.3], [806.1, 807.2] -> 0.96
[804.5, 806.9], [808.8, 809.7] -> 1.02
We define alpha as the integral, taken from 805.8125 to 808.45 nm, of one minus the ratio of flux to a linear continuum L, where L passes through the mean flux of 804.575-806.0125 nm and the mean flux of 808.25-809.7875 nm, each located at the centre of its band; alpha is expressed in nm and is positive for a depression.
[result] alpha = 0.08 nm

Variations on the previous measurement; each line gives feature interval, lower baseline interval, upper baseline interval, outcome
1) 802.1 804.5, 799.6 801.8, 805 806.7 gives -0.013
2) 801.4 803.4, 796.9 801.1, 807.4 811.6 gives 0.006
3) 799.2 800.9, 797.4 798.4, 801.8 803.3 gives 0.102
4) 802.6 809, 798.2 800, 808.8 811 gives 0.111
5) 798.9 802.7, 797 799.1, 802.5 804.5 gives 0.100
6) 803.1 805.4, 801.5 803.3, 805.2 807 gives -0.025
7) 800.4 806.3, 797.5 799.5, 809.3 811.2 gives 0.078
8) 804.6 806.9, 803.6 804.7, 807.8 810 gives 0.018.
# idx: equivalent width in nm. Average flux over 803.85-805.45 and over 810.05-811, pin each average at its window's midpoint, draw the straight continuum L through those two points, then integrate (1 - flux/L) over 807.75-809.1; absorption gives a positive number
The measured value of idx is 0.04 nm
